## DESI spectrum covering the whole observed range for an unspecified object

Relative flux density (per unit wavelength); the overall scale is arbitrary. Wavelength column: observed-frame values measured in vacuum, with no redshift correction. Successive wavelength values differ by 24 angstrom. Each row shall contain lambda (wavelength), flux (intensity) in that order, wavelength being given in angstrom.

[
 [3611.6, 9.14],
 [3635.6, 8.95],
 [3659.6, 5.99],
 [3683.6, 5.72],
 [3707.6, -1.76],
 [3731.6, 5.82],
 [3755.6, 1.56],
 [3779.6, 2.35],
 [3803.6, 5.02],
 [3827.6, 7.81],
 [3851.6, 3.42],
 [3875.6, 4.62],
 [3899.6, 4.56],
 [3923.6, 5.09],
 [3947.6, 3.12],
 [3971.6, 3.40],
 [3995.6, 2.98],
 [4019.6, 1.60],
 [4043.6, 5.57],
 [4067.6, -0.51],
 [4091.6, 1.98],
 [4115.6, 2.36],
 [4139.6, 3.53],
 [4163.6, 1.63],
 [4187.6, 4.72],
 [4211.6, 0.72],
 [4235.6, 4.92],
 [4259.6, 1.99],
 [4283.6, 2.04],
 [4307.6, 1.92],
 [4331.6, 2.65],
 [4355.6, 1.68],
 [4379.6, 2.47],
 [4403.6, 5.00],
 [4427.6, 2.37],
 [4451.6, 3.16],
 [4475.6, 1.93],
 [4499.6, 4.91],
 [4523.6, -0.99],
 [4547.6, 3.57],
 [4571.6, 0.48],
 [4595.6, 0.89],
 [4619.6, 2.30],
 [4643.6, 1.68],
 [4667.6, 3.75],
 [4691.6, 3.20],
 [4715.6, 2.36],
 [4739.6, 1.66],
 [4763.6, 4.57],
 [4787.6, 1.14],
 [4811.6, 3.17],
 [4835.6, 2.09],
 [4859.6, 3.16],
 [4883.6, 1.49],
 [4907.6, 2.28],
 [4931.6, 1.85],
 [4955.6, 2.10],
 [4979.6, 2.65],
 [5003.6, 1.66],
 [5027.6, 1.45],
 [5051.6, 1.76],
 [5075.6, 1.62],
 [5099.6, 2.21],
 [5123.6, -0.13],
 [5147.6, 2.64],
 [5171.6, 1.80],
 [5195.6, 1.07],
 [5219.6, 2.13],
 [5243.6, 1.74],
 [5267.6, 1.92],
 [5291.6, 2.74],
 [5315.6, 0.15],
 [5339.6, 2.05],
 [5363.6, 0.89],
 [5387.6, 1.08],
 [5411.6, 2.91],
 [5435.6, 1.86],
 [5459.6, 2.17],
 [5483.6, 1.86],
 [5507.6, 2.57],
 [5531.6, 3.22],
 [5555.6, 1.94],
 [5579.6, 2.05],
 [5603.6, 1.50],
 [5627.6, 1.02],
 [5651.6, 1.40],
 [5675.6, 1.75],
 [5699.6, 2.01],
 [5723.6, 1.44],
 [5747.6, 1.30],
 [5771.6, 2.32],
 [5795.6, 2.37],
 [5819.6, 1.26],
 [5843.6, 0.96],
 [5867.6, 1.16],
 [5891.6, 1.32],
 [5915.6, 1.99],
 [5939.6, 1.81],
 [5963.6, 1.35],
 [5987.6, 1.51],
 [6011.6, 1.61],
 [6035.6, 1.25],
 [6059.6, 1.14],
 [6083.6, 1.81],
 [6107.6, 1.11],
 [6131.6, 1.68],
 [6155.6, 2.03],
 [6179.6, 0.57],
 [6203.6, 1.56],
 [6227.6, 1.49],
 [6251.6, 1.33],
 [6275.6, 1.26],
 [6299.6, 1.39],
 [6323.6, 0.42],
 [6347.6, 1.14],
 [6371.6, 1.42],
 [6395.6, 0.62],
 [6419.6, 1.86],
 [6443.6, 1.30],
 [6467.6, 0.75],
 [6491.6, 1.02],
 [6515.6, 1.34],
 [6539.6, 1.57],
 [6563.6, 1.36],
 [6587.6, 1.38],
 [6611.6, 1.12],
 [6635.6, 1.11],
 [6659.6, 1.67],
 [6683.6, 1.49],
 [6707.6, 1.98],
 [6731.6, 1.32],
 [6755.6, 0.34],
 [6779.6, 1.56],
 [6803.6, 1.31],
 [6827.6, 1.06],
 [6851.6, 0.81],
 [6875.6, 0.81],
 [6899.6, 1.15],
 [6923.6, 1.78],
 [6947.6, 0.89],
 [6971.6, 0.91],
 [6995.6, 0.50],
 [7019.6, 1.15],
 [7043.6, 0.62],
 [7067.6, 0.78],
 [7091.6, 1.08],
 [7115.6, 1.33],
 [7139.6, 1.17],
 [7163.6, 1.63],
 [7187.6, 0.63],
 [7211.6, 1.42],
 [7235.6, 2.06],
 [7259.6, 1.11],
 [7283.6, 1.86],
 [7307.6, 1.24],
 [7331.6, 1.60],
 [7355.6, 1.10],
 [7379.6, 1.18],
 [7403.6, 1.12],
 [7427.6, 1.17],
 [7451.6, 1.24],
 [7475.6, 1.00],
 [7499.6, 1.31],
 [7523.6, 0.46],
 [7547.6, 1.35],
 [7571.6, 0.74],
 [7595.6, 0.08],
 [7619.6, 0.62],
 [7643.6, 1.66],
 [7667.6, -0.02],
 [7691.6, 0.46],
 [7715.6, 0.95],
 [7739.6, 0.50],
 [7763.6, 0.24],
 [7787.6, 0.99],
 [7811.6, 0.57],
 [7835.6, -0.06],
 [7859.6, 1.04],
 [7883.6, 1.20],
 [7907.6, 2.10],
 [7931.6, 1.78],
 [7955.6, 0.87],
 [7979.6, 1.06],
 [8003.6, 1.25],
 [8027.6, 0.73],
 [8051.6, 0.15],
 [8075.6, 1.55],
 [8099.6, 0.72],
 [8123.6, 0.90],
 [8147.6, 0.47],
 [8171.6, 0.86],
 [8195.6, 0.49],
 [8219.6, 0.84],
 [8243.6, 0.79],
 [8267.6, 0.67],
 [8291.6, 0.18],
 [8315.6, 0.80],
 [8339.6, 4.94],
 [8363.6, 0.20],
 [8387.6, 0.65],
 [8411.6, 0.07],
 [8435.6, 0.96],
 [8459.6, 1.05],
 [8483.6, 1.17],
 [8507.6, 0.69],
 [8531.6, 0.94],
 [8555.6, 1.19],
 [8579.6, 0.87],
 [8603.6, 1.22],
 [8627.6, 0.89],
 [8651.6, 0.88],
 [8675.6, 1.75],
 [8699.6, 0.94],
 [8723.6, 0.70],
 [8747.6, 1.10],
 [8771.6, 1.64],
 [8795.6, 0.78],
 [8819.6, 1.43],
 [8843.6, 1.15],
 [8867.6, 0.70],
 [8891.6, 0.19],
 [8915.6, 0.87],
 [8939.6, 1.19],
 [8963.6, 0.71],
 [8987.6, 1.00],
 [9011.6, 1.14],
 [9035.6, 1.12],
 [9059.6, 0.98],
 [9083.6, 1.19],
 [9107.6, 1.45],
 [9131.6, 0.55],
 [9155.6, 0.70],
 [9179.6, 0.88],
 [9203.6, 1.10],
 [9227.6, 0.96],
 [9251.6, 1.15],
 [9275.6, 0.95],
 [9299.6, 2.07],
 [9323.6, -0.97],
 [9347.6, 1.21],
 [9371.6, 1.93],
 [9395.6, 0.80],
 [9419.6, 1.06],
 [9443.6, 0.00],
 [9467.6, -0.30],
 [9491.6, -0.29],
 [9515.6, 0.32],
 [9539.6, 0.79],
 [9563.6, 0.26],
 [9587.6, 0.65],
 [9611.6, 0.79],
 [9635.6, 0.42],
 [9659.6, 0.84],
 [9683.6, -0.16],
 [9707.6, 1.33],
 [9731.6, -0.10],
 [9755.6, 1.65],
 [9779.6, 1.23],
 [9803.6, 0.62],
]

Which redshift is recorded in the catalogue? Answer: 1.235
